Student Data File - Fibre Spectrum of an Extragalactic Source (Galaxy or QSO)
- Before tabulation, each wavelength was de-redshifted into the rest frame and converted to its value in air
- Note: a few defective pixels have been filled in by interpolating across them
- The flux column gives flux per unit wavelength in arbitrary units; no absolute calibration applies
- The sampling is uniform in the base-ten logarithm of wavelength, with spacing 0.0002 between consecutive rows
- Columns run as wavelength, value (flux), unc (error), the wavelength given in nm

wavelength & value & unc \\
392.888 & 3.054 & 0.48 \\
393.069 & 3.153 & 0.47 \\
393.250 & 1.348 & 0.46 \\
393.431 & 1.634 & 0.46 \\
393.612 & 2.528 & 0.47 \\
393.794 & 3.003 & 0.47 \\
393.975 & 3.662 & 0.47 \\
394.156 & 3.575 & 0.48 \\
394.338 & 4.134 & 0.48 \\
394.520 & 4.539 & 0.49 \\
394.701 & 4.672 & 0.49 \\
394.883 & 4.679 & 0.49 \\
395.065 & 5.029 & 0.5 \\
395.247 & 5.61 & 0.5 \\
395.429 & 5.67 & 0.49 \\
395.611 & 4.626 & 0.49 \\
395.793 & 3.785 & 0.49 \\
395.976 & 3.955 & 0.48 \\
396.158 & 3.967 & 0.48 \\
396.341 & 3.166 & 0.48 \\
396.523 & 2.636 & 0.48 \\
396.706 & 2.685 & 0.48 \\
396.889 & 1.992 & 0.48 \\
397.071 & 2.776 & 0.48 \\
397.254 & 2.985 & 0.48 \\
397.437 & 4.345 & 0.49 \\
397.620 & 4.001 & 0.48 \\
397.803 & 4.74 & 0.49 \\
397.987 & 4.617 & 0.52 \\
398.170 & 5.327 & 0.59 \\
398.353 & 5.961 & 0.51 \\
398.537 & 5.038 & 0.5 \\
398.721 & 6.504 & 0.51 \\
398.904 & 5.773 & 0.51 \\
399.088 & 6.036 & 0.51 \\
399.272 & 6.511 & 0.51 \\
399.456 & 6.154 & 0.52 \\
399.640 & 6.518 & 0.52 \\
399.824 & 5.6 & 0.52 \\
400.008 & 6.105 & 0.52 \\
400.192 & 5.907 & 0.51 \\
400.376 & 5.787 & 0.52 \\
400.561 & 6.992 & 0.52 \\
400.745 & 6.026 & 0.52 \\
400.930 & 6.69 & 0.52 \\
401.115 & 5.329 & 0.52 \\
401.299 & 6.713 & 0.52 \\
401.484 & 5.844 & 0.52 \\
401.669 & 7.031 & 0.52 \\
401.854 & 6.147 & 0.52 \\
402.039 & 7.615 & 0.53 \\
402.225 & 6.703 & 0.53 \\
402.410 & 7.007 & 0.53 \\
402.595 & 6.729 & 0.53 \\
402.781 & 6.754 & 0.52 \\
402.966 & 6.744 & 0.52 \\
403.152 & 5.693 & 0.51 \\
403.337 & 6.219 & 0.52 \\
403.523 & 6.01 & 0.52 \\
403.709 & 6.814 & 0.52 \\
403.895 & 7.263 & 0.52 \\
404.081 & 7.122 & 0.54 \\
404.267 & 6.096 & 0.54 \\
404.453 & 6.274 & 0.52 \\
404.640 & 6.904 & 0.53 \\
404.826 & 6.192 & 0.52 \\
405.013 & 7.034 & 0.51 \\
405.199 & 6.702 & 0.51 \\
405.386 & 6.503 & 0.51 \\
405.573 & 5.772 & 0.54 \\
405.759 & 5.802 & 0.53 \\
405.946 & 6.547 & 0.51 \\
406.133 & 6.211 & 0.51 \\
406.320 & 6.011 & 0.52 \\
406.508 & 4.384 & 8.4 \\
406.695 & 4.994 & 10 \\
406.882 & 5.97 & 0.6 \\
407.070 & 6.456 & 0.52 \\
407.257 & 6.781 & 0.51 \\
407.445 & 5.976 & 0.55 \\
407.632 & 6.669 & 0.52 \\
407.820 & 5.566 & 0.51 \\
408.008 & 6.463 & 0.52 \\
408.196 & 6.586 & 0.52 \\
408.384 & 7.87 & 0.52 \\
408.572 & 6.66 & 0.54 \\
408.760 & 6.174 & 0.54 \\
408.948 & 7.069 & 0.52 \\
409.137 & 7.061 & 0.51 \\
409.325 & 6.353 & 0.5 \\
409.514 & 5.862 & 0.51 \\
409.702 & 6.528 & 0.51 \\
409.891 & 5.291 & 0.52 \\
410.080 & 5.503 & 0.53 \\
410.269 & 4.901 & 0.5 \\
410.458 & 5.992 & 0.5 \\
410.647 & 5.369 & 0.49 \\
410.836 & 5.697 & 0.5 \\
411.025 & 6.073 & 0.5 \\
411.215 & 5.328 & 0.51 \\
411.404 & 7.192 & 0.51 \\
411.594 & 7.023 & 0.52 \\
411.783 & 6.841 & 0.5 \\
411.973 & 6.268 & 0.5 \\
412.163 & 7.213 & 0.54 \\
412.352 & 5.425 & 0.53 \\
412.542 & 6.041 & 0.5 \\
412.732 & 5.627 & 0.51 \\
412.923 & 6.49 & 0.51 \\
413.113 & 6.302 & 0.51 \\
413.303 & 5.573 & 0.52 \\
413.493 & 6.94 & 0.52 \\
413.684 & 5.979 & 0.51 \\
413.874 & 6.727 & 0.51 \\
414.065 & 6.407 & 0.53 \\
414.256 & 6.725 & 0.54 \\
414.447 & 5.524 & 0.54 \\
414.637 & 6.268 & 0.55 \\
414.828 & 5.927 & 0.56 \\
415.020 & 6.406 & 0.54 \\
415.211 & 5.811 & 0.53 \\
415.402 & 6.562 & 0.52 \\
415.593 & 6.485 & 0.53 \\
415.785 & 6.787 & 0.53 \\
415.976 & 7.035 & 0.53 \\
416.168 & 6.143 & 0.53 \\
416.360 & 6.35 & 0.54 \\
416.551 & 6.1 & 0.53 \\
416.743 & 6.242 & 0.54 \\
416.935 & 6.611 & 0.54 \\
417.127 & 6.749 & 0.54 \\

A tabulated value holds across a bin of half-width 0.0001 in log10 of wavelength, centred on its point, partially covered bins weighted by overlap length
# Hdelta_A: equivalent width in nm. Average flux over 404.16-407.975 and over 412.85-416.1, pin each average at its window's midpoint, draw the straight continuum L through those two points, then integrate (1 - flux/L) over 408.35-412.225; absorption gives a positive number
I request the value -0.01 nm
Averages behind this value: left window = 6.15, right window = 6.35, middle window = 6.27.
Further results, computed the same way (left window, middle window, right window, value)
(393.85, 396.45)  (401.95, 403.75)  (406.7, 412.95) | -0.44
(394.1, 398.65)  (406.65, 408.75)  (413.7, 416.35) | -0.33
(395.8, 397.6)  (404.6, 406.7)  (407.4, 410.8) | -0.29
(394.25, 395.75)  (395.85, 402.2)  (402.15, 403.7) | 0.57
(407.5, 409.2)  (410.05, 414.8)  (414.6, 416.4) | 0.26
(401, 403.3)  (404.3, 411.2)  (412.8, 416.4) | 0.30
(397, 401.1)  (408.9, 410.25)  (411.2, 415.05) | -0.01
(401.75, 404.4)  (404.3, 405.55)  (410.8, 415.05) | 0.01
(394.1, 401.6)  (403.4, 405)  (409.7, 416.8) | -0.33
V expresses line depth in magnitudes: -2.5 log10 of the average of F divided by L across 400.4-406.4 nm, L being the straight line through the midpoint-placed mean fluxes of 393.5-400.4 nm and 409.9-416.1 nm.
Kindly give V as -0.23 mag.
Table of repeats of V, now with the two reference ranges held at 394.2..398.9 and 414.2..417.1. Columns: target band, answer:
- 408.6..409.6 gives -0.16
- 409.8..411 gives 0.06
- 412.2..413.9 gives -0.01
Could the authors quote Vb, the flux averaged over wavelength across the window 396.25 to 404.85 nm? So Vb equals 5.71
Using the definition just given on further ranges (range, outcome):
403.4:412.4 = 6.27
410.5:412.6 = 6.22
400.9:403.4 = 6.52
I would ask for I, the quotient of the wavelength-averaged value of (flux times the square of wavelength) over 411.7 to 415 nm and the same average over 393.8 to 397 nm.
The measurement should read 1.71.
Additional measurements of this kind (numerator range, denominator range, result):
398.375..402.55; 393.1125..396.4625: 1.68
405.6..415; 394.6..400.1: 1.39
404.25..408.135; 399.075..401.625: 1.03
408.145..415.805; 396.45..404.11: 1.16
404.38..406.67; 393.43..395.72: 1.55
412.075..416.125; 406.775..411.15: 1.04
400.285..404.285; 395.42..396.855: 1.85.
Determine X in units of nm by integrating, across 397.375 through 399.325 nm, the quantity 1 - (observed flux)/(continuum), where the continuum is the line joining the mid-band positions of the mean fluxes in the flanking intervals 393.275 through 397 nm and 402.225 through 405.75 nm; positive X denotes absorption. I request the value -0.24 nm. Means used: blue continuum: 3.73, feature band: 5.34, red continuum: 6.53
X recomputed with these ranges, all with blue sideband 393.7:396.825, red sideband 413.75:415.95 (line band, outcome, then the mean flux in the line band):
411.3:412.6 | -0.12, 6.58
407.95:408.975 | -0.22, 6.8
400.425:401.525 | -0.36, 6.27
